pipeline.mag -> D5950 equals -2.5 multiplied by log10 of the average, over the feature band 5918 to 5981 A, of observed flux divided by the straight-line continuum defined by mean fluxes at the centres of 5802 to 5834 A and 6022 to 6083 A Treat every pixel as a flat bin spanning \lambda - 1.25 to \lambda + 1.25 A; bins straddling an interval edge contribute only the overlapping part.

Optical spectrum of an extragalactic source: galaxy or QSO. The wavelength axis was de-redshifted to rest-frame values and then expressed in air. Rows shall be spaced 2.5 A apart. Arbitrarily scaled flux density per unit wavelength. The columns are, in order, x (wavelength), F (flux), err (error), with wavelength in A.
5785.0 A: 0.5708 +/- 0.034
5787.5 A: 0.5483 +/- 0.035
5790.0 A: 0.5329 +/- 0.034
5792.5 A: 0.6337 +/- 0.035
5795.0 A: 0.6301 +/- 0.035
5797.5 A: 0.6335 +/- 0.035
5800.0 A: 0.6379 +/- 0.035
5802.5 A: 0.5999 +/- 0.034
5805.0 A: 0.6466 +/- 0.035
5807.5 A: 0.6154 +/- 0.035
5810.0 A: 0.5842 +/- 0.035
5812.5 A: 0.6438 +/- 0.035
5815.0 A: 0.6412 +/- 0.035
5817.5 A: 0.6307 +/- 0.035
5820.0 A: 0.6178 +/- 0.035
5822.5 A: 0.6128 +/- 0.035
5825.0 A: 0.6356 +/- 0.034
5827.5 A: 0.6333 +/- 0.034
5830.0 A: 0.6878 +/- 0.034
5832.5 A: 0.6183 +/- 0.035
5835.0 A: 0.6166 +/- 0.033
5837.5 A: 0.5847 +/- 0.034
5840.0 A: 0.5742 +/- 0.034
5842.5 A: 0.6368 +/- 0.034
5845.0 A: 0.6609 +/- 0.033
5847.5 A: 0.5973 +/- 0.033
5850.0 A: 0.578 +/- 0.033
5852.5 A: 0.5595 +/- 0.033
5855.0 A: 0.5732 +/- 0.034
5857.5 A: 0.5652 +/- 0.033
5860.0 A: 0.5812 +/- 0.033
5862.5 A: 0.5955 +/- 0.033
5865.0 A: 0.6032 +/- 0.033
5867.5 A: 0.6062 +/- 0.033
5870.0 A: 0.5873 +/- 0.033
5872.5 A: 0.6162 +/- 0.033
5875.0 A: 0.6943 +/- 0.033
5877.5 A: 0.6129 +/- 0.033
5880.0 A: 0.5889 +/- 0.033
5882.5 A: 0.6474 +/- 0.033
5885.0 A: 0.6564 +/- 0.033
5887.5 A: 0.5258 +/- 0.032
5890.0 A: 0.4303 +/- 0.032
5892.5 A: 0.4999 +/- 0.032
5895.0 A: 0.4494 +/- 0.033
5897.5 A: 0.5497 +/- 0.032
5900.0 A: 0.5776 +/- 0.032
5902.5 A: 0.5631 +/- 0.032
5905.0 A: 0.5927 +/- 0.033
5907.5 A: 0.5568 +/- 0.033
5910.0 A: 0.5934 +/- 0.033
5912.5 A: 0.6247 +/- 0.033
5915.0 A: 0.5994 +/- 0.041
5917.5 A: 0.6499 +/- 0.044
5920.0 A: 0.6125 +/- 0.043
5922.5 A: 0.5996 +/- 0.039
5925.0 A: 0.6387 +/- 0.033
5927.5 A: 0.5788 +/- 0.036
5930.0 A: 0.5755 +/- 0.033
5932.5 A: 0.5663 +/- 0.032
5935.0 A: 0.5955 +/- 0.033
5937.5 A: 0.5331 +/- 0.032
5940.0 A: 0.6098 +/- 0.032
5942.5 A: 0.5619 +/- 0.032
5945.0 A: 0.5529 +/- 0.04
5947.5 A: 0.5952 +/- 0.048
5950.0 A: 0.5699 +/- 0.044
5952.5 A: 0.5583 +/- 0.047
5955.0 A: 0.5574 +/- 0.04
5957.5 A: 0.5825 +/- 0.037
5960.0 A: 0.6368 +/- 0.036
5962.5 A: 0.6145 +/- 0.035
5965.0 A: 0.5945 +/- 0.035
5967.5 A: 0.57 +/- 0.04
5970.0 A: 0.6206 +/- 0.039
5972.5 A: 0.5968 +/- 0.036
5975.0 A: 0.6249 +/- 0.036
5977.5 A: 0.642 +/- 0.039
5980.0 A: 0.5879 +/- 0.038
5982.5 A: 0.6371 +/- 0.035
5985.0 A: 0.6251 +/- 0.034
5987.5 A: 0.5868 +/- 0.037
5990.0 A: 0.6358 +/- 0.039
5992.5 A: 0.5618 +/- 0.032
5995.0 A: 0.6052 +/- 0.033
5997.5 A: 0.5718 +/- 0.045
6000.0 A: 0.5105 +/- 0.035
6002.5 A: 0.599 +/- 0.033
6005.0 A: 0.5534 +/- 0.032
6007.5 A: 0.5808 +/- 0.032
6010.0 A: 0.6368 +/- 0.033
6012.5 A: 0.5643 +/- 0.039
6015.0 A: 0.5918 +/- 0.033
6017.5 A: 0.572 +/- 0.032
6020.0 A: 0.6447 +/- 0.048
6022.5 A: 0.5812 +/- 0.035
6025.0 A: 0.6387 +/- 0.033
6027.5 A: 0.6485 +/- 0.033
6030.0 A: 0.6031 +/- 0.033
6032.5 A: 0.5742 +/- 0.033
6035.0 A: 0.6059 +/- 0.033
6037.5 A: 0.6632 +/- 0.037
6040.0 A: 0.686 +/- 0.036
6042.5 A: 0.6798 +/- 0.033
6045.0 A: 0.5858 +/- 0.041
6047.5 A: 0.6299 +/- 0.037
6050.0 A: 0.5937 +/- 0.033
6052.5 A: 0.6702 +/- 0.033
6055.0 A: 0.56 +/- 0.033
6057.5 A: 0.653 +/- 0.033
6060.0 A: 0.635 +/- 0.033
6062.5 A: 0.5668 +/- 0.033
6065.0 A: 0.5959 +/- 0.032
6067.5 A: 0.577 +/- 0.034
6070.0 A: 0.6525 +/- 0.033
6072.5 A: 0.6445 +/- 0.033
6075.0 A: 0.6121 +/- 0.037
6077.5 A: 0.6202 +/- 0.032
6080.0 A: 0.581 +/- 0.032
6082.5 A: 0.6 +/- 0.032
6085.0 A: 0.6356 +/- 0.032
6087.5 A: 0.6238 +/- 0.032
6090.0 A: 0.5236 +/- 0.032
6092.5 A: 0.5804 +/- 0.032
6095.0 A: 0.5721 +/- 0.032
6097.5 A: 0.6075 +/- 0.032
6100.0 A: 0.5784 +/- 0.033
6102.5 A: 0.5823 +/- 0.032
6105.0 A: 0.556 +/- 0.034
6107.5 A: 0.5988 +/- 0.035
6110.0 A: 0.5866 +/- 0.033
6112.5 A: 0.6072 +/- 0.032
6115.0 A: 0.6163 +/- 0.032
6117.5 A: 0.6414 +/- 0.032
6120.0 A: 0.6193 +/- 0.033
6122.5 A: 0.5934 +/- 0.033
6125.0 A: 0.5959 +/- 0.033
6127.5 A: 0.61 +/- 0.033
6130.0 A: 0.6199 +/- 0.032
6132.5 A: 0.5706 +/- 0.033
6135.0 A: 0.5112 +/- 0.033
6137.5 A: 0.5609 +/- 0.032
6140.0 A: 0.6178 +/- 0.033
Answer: 0.06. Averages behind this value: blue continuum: 0.629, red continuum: 0.619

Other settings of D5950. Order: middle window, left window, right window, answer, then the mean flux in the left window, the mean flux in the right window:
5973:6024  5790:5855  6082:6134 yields 0.02 mag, 0.618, 0.596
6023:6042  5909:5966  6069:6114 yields -0.06 mag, 0.591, 0.598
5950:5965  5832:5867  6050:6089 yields 0.03 mag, 0.596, 0.614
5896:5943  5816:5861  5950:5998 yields 0.03 mag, 0.609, 0.6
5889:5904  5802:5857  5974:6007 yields 0.18 mag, 0.615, 0.595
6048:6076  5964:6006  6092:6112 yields -0.05 mag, 0.596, 0.584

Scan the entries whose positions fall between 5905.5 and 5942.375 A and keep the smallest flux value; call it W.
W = 0.5331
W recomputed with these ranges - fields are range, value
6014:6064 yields 0.56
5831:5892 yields 0.4303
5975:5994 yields 0.5618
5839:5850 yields 0.5742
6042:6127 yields 0.5236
